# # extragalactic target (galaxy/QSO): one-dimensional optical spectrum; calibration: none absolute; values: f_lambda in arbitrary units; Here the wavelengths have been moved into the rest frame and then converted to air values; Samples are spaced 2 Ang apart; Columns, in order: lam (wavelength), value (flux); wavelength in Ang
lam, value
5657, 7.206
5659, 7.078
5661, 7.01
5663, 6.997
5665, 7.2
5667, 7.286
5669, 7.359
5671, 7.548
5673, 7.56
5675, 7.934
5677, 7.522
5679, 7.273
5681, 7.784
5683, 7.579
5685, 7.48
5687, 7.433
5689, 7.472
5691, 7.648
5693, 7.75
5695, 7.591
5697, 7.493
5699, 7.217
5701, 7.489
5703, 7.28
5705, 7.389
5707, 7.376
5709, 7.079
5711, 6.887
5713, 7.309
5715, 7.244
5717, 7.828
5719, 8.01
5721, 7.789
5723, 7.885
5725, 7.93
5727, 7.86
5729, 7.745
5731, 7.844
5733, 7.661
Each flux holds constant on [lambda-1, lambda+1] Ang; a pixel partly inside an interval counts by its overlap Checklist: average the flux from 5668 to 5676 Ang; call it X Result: 7.6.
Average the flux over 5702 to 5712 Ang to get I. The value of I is 7.2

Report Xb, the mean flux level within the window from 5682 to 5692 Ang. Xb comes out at 7.52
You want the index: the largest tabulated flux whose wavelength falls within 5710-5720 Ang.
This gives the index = 8.01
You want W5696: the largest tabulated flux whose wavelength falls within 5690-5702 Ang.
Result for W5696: 7.75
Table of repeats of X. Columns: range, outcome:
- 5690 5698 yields 7.62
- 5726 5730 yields 7.8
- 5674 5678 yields 7.73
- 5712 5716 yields 7.28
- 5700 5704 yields 7.38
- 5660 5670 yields 7.17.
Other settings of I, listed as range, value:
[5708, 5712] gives 6.98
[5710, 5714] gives 7.1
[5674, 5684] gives 7.62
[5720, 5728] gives 7.87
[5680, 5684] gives 7.68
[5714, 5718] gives 7.54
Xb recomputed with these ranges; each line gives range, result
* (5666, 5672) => 7.4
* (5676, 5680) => 7.4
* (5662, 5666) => 7.1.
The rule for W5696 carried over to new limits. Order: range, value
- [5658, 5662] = 7.078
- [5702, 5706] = 7.389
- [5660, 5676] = 7.934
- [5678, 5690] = 7.784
